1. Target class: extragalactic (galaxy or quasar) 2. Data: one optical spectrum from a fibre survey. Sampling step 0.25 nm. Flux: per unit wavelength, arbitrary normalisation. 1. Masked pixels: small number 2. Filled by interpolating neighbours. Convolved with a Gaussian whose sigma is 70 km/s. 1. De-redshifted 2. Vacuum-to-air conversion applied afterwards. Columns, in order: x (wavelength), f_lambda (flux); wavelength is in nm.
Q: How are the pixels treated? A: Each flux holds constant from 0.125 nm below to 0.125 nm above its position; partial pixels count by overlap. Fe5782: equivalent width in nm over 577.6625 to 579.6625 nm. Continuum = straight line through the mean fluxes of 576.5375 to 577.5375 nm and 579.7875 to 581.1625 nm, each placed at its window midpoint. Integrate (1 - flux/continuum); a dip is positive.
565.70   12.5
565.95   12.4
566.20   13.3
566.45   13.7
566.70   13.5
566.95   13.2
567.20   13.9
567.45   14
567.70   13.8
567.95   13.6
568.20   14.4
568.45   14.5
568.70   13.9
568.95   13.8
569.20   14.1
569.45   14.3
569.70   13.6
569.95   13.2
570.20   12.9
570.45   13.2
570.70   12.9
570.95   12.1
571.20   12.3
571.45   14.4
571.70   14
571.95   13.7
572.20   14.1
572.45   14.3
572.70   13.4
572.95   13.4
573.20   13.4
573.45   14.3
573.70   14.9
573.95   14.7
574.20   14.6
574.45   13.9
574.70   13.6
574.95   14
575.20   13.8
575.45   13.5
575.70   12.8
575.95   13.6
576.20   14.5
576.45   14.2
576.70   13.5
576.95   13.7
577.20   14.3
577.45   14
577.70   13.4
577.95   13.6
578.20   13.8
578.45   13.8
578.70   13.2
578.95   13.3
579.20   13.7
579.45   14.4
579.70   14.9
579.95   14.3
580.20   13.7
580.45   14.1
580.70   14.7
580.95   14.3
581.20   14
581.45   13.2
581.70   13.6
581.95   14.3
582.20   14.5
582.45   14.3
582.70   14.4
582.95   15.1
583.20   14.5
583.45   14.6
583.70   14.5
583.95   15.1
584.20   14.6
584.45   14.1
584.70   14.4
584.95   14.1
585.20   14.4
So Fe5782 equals 0.05 nm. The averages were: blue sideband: 13.9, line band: 13.7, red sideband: 14.2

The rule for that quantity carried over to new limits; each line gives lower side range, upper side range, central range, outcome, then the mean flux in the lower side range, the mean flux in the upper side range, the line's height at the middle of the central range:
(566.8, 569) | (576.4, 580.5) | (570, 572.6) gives 0.094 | 13.9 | 13.9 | 13.9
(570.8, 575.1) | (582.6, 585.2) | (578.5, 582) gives 0.081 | 13.8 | 14.5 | 14.3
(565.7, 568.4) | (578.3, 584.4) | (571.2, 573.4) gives 0.005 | 13.6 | 14.2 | 13.8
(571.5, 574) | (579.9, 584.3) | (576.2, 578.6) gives 0.055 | 14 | 14.3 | 14.2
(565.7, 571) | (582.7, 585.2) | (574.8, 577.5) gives 0.045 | 13.5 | 14.5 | 14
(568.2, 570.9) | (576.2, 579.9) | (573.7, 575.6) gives -0.039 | 13.6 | 13.9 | 13.8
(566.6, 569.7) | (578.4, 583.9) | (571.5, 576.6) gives 0.032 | 13.9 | 14.2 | 14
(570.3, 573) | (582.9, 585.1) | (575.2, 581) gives 0.055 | 13.4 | 14.5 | 14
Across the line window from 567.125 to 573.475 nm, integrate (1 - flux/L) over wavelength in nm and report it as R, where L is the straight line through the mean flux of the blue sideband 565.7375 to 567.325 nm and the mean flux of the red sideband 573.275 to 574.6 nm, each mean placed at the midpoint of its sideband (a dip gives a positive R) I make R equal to 0.09 nm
